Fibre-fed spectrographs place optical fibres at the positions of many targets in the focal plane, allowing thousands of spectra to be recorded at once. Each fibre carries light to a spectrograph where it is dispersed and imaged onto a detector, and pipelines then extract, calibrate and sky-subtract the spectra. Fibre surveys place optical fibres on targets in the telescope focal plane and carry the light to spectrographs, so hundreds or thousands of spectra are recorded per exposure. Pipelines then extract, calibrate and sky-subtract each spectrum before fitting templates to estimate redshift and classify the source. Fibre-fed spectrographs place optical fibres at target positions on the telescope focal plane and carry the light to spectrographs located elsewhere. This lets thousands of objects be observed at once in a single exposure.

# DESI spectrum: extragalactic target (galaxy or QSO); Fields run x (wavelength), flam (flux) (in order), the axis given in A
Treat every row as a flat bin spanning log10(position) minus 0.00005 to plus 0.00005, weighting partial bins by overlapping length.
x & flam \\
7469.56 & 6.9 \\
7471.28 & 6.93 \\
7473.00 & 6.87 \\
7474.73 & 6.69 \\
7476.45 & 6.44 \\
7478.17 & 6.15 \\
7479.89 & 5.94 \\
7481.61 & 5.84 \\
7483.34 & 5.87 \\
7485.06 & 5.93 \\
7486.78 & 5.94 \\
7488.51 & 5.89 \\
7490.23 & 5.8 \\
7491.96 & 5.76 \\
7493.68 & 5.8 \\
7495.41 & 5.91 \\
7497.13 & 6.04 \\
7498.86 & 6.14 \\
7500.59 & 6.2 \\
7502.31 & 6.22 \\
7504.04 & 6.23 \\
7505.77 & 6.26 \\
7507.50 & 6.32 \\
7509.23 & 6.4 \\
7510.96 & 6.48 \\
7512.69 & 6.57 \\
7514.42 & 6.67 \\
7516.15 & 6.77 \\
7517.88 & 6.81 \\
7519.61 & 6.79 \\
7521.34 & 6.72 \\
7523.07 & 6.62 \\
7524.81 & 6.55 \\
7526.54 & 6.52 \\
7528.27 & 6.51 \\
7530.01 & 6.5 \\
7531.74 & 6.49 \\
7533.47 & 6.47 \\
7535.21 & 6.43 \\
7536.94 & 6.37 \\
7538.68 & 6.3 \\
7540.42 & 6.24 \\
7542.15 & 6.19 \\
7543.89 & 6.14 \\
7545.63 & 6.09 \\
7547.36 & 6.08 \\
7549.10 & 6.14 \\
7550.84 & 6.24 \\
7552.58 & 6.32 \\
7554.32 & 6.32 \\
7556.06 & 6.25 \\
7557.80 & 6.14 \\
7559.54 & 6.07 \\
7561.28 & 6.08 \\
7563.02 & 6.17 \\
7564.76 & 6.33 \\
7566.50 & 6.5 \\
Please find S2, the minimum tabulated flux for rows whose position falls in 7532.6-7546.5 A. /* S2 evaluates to 6.09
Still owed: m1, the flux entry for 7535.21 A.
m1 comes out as 6.43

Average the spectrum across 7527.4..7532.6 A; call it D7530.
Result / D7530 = 6.5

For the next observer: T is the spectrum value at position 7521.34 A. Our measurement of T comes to 6.72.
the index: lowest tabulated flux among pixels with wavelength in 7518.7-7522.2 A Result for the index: 6.72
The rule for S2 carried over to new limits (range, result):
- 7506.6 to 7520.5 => 6.32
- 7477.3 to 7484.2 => 5.84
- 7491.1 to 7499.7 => 5.76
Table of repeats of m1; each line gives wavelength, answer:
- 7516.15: 6.77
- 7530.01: 6.5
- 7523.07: 6.62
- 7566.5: 6.5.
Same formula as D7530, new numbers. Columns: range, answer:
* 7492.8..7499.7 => 5.97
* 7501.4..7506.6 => 6.24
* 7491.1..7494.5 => 5.79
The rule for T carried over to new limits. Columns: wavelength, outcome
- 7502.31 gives 6.22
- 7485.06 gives 5.93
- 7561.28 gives 6.08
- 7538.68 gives 6.3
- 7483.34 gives 5.87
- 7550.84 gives 6.24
